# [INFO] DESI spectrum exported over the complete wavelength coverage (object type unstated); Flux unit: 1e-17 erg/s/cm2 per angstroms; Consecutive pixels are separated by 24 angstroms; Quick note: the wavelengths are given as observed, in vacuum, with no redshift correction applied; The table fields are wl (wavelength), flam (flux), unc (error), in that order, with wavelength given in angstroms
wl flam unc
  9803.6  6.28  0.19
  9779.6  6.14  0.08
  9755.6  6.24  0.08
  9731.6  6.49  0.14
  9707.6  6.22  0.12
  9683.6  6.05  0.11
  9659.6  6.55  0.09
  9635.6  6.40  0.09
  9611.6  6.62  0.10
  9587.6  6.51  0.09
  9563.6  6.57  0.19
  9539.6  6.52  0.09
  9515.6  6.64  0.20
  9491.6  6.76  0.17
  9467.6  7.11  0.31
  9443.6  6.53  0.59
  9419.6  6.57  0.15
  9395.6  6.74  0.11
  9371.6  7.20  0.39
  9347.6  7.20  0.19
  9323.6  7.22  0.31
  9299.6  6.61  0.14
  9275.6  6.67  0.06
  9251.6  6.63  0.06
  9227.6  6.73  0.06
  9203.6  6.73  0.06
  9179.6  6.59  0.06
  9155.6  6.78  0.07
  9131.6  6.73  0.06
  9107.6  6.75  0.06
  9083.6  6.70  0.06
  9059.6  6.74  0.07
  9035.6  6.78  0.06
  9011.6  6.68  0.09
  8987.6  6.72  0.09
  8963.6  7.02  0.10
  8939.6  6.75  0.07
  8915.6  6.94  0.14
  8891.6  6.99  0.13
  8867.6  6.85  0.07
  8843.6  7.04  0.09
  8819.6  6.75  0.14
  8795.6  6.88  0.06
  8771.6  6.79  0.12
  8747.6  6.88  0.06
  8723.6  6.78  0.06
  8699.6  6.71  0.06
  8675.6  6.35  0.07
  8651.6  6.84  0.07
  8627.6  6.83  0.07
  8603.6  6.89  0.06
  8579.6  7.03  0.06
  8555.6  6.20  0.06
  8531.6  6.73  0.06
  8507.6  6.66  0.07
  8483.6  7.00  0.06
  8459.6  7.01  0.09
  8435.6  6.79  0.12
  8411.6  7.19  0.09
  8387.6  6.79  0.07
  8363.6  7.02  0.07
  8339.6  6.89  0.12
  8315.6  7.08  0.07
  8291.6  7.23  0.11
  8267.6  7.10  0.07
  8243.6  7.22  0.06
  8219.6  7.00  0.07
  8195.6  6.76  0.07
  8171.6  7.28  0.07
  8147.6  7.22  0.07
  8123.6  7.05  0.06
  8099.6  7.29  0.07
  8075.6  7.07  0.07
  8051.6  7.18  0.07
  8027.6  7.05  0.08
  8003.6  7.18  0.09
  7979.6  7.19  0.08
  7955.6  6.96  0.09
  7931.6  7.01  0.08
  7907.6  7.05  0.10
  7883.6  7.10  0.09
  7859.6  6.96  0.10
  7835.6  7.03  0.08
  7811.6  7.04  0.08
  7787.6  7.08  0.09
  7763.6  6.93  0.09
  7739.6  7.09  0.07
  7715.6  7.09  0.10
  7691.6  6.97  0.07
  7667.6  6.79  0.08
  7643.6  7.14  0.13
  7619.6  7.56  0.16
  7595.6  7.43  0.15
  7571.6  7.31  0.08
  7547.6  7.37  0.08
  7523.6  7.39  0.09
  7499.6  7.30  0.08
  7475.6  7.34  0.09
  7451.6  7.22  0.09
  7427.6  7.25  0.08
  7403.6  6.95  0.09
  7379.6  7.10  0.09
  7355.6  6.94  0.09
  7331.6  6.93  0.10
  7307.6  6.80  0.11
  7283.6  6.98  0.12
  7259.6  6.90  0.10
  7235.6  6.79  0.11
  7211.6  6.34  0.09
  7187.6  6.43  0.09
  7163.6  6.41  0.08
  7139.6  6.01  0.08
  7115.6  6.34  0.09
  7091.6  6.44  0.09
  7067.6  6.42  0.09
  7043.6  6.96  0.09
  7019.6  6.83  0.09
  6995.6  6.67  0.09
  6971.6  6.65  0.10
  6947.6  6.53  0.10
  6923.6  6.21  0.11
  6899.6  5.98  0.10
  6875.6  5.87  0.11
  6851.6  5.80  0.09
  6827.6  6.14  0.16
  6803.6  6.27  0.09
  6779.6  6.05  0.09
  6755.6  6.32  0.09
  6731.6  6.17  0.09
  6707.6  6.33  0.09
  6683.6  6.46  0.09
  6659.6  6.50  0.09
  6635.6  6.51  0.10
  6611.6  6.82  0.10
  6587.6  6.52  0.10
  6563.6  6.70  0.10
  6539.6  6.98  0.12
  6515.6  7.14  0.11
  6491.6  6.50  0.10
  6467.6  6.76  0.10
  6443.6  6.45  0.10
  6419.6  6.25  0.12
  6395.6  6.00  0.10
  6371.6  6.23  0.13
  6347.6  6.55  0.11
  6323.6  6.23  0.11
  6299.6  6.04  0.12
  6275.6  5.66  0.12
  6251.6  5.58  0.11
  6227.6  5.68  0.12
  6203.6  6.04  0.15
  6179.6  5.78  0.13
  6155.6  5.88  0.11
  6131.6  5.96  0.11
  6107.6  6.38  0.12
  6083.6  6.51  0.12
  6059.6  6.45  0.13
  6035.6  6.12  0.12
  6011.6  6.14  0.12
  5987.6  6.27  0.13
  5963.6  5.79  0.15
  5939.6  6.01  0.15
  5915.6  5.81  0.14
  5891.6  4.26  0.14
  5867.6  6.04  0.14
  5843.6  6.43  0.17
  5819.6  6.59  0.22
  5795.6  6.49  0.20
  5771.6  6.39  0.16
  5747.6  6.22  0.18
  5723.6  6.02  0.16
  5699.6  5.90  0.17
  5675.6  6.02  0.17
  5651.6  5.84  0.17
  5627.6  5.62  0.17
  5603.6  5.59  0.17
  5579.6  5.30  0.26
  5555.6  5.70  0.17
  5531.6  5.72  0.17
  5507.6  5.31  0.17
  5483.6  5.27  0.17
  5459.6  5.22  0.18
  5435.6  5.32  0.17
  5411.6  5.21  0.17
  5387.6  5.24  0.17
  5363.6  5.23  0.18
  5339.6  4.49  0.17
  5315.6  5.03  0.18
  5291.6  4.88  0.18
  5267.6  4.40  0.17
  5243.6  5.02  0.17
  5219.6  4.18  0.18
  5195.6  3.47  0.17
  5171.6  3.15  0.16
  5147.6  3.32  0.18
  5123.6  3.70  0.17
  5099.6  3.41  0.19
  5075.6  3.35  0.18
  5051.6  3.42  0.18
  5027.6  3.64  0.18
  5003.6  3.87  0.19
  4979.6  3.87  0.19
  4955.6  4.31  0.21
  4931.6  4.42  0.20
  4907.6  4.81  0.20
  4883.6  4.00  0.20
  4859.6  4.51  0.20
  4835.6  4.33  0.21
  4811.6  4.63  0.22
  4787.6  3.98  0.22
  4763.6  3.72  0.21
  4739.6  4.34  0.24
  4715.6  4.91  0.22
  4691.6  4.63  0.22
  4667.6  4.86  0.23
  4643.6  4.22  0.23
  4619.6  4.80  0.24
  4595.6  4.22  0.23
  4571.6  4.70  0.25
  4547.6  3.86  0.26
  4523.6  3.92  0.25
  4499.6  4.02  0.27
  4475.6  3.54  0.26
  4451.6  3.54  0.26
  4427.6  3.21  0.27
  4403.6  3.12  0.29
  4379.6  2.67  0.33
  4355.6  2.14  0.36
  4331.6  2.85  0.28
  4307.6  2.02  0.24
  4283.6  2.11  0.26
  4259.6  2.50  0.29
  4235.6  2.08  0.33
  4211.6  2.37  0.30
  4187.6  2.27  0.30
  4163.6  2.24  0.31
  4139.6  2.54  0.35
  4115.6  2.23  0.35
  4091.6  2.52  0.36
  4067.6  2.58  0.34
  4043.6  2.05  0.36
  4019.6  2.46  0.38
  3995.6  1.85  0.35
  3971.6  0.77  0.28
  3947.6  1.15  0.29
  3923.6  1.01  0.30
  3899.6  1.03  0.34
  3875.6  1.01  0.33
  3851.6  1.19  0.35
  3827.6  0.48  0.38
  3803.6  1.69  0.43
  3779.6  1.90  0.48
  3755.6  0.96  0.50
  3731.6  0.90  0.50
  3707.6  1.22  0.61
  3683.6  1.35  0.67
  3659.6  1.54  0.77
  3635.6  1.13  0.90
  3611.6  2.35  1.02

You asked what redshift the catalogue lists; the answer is 0.00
